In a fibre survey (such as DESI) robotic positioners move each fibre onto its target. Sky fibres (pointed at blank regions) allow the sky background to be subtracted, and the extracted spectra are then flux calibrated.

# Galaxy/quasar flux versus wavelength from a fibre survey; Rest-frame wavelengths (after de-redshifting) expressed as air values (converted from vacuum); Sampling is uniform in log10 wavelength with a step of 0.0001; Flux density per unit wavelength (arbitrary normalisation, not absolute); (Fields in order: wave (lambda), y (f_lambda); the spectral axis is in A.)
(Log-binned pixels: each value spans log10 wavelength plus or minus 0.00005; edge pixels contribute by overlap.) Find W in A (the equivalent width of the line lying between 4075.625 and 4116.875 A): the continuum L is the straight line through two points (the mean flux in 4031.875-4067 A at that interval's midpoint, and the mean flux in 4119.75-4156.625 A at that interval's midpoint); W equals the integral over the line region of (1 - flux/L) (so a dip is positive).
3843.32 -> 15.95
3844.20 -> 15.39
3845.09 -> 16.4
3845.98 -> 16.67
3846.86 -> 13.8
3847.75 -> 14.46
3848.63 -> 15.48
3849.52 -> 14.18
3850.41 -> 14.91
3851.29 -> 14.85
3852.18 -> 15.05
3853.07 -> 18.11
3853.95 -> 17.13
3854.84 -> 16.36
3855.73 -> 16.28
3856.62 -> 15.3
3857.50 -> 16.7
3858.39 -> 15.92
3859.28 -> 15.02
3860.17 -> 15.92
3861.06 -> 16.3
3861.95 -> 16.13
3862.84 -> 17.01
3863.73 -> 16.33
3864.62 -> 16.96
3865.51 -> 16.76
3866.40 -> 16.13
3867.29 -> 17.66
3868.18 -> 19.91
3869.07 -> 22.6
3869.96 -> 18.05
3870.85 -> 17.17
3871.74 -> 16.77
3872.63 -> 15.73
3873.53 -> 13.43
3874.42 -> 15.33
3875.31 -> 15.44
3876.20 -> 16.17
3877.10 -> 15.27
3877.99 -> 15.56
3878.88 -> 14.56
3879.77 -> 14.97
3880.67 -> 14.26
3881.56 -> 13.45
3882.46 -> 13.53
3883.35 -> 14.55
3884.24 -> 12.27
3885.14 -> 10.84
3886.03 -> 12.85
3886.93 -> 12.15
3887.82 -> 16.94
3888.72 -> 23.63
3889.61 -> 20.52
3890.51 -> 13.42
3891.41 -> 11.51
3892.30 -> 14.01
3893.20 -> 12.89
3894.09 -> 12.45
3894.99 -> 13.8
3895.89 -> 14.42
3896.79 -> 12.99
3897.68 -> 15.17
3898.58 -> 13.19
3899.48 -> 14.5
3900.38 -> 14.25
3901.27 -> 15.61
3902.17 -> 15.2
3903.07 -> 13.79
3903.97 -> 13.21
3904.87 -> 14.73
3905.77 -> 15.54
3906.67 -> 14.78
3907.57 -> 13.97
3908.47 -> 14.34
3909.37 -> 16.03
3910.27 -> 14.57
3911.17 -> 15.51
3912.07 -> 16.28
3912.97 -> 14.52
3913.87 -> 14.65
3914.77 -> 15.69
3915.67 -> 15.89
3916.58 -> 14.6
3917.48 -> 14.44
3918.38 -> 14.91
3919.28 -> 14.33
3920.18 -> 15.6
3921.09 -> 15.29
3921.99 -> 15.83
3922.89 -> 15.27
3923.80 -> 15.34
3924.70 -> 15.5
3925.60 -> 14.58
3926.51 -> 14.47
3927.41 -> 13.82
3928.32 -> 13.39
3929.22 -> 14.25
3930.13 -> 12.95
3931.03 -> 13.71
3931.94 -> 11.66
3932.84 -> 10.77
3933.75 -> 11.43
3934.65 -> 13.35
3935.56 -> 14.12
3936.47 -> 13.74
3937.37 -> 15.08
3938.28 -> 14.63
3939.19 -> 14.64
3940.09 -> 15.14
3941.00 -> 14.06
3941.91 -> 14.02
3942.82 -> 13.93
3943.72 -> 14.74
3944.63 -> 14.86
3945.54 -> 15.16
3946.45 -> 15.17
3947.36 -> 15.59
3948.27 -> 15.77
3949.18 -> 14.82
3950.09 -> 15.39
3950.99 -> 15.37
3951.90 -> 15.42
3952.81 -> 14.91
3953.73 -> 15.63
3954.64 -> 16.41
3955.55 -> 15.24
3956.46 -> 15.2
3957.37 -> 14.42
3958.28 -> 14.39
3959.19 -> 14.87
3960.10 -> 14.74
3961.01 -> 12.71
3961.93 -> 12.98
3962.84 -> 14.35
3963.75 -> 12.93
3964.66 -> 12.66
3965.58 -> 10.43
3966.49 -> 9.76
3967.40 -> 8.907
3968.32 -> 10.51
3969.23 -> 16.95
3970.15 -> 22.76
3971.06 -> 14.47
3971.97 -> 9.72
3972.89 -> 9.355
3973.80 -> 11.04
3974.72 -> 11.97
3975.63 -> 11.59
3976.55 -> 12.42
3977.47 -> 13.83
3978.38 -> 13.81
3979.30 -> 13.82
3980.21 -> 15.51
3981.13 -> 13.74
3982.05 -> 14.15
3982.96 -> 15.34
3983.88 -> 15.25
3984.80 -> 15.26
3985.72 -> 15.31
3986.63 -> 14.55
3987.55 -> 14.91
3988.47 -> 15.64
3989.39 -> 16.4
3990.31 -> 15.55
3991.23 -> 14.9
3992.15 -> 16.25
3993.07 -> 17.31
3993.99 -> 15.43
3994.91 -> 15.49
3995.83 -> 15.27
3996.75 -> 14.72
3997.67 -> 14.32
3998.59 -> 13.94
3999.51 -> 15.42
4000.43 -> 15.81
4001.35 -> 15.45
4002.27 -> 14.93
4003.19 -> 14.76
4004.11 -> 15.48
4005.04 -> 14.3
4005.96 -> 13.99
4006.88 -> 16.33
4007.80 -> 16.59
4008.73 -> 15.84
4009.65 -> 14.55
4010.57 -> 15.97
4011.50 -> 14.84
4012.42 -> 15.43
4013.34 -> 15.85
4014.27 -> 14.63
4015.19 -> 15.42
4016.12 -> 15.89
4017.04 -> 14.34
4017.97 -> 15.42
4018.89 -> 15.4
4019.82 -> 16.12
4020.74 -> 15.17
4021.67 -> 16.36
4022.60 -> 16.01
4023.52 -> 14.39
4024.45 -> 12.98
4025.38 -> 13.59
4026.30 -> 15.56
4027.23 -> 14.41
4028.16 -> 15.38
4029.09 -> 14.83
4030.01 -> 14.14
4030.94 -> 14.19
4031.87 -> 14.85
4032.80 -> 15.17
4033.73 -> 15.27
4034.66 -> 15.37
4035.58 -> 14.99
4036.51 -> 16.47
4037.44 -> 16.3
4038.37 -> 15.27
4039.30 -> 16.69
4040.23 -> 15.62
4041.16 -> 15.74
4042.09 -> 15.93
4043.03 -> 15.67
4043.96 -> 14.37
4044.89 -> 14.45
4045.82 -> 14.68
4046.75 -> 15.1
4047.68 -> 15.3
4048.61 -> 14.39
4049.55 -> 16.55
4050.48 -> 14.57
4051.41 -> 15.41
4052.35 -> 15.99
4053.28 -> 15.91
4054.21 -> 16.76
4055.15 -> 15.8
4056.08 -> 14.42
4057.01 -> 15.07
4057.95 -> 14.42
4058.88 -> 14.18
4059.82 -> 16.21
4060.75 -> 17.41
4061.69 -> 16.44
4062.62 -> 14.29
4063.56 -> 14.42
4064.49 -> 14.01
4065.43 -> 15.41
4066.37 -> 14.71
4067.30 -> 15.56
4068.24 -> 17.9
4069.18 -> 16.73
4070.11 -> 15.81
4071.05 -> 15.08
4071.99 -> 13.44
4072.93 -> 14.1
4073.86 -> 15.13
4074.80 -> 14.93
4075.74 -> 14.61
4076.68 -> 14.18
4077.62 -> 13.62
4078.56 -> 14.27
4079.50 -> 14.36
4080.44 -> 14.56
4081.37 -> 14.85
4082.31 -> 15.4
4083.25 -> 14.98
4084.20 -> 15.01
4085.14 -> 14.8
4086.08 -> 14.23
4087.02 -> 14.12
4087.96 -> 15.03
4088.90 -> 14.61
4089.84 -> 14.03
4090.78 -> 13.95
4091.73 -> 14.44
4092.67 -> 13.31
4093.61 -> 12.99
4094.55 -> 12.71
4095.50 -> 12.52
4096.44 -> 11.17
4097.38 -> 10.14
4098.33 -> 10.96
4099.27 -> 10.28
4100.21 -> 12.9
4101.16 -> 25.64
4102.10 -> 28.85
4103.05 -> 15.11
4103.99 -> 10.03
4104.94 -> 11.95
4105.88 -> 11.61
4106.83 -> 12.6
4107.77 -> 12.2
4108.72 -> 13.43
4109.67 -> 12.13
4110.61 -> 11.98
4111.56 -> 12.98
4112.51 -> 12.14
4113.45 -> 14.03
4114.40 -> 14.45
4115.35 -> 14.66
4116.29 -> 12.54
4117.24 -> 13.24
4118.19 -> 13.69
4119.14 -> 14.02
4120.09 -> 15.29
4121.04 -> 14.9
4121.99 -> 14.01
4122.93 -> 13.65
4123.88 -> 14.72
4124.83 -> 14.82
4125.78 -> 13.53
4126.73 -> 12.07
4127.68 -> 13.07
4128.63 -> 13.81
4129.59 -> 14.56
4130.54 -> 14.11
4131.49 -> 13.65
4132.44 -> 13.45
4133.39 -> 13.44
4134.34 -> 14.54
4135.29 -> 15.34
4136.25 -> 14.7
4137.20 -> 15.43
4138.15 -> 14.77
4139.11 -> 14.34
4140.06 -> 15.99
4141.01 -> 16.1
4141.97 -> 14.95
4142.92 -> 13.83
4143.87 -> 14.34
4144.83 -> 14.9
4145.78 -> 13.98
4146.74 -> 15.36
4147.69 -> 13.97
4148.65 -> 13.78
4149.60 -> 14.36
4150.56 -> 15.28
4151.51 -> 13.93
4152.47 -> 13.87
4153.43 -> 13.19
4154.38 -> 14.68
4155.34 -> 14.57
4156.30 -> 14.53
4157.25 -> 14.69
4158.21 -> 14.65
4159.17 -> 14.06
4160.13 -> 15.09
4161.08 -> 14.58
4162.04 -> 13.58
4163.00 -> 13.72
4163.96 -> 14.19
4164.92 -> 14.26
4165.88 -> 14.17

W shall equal 2.44 A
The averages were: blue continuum 15.4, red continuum 14.3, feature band 14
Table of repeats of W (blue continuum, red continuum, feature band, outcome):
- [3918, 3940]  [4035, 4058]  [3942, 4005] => 0.9 A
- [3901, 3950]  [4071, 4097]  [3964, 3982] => 2.0 A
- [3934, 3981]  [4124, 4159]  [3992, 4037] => -3.5 A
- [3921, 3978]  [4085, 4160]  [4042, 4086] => -3.4 A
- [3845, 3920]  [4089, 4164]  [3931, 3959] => 0.9 A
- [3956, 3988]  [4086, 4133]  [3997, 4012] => -1.7 A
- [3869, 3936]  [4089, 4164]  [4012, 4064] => -3.5 A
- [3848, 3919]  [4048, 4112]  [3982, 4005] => -0.6 A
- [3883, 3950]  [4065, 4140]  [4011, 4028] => -0.9 A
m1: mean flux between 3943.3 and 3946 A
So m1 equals 14.9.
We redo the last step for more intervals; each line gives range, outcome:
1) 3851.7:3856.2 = 16.5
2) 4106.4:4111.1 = 12.5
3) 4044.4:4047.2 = 14.8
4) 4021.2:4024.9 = 14.9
